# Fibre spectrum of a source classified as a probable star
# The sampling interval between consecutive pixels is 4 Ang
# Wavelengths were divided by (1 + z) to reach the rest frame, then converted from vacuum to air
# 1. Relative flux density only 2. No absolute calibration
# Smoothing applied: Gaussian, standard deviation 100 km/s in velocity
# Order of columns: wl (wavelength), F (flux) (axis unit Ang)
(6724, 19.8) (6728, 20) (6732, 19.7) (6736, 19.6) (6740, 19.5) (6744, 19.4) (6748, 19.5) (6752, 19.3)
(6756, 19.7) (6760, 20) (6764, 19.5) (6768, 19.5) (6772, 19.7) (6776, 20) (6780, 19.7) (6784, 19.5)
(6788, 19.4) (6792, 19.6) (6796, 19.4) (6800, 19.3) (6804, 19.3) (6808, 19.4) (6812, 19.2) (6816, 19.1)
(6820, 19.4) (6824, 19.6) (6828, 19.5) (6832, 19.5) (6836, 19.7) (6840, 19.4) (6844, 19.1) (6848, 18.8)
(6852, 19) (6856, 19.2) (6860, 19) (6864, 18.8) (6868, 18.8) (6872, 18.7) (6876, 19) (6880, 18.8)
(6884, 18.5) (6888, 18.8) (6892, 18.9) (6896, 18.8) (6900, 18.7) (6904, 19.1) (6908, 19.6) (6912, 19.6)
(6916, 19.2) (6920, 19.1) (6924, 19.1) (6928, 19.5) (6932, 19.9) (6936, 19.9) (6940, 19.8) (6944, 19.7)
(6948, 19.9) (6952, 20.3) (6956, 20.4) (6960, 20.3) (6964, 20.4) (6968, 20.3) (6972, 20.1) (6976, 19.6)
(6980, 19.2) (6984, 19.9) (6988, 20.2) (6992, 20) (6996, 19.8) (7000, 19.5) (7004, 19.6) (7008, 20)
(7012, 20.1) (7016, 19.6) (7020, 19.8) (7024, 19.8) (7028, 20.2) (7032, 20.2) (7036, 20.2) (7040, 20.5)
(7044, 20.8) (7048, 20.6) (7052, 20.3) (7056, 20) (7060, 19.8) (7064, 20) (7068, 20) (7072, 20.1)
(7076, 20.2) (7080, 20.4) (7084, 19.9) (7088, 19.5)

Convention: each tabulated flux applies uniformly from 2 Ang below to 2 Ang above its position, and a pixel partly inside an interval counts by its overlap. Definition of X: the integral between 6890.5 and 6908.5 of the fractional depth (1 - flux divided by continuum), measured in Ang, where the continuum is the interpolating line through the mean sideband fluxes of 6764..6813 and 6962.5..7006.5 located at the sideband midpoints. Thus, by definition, 0.7 Ang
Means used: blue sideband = 19.5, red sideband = 19.9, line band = 19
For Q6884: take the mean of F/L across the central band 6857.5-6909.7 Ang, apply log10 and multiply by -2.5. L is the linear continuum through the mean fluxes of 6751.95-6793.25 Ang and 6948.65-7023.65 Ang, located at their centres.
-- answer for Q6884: 0.05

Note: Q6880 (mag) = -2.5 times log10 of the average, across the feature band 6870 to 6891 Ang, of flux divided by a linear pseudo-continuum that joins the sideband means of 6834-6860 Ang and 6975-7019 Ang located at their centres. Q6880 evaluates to 0.031 mag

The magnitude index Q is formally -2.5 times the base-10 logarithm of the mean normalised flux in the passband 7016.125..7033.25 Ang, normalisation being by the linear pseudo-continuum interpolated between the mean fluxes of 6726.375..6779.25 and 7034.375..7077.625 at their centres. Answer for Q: 0.012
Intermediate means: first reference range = 19.6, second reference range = 20.2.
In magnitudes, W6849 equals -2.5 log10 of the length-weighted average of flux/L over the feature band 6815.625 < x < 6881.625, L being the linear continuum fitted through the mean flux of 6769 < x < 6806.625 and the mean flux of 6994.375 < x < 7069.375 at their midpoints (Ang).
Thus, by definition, 0.03 mag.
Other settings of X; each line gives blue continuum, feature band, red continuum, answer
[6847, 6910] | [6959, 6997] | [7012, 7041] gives -0.6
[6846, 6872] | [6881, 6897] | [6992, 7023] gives 0.3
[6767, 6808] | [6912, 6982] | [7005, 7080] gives 0.4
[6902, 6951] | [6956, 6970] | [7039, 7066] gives -0.4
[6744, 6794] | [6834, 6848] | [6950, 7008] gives 0.3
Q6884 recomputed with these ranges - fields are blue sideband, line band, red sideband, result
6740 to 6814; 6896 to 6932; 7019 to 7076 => 0.03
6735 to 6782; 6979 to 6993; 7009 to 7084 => 0.01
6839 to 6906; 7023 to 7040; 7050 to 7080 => -0.02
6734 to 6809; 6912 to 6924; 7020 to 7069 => 0.04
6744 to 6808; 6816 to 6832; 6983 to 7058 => 0.01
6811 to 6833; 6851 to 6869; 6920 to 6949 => 0.03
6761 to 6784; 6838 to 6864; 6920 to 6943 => 0.03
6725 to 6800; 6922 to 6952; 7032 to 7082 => 0.01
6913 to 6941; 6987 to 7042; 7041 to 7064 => 0.00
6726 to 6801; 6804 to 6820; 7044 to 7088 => 0.02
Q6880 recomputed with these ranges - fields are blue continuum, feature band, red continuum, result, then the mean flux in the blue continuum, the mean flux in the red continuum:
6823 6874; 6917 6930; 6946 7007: 0.02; 19.2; 20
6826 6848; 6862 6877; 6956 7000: 0.04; 19.4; 20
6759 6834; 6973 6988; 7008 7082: 0.02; 19.5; 20.1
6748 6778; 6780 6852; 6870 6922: 0.00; 19.7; 19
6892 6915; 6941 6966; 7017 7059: -0.03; 19.1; 20.2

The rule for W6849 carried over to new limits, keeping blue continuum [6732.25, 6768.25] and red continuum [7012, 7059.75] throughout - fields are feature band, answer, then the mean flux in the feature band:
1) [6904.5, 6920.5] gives 0.03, 19.4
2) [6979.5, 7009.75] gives 0.02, 19.8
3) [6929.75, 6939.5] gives 0.00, 19.9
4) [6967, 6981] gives 0.01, 19.8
